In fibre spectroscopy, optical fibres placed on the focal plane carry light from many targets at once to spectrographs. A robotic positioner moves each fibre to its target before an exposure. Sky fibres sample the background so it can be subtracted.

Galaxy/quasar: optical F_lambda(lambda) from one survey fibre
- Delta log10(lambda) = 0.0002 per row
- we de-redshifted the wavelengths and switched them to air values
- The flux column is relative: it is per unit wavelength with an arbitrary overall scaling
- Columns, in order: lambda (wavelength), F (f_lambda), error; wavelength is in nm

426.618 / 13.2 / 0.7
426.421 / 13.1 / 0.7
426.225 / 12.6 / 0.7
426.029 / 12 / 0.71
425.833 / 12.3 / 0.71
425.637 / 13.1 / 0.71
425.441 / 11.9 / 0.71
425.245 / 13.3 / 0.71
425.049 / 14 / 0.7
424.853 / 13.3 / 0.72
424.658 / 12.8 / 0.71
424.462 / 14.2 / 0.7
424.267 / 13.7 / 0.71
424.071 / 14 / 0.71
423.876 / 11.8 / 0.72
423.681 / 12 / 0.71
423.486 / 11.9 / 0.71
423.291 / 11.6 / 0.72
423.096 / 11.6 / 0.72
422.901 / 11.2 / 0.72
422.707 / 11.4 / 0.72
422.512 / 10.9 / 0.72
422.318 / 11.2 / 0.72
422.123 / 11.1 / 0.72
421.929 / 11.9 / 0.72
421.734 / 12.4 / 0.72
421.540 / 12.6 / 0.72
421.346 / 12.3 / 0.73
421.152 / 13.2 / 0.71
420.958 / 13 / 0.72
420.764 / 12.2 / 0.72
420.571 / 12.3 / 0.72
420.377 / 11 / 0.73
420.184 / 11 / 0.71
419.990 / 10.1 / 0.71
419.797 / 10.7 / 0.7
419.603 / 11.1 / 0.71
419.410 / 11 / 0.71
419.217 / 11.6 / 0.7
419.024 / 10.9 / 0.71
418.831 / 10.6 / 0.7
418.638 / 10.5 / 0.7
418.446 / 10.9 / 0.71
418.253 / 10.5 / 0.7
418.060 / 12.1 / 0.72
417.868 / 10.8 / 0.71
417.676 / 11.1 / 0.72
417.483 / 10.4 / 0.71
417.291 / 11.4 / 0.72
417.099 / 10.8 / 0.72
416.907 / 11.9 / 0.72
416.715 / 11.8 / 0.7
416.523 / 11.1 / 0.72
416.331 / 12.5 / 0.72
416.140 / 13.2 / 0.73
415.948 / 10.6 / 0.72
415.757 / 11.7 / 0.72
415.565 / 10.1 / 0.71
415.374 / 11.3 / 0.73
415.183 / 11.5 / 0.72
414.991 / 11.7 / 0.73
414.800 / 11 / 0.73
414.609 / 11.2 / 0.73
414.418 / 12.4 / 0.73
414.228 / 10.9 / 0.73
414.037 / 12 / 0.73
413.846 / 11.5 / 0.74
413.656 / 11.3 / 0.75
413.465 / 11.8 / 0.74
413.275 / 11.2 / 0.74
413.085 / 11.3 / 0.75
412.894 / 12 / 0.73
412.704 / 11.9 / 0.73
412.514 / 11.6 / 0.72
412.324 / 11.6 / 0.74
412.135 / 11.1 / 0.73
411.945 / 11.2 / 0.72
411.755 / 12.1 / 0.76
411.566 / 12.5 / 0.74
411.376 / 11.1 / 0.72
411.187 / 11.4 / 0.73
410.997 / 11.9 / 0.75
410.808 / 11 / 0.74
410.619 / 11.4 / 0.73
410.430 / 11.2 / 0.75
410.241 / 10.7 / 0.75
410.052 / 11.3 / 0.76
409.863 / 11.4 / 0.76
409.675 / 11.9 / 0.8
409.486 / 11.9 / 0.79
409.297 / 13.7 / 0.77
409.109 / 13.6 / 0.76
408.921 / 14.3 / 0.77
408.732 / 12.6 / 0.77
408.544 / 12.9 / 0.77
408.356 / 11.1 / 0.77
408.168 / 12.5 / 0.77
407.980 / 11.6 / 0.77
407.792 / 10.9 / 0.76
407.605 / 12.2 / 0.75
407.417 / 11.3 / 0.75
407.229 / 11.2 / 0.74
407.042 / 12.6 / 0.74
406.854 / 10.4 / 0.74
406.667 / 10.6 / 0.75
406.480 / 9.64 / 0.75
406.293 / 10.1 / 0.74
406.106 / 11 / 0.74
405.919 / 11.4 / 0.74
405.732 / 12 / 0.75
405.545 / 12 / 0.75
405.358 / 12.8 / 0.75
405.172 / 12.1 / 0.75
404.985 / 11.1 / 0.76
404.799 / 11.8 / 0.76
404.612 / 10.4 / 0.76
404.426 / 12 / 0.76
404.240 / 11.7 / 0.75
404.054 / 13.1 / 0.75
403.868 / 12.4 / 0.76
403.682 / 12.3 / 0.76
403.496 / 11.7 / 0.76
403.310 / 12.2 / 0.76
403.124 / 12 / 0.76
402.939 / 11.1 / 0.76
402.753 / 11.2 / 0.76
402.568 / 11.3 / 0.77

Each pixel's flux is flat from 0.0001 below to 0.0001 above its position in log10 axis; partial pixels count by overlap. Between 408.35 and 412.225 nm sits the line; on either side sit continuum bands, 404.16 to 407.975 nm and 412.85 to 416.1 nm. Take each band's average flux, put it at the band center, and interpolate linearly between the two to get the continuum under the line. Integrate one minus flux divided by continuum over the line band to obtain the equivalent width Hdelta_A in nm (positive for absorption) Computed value -0.19 nm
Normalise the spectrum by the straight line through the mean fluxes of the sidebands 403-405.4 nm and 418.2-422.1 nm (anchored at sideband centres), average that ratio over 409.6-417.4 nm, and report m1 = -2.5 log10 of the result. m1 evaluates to 0.02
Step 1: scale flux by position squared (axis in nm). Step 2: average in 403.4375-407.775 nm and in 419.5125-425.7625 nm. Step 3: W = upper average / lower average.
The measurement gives 1.14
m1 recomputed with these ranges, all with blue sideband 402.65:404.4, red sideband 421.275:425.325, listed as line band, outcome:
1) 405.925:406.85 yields 0.15 mag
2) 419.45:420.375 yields 0.14 mag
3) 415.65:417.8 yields 0.07 mag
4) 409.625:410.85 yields 0.08 mag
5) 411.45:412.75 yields 0.04 mag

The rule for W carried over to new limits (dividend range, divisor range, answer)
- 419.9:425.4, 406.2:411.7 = 1.12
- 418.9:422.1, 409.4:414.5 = 1.06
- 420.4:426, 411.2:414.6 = 1.12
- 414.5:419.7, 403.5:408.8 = 1.02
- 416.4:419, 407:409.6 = 0.94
